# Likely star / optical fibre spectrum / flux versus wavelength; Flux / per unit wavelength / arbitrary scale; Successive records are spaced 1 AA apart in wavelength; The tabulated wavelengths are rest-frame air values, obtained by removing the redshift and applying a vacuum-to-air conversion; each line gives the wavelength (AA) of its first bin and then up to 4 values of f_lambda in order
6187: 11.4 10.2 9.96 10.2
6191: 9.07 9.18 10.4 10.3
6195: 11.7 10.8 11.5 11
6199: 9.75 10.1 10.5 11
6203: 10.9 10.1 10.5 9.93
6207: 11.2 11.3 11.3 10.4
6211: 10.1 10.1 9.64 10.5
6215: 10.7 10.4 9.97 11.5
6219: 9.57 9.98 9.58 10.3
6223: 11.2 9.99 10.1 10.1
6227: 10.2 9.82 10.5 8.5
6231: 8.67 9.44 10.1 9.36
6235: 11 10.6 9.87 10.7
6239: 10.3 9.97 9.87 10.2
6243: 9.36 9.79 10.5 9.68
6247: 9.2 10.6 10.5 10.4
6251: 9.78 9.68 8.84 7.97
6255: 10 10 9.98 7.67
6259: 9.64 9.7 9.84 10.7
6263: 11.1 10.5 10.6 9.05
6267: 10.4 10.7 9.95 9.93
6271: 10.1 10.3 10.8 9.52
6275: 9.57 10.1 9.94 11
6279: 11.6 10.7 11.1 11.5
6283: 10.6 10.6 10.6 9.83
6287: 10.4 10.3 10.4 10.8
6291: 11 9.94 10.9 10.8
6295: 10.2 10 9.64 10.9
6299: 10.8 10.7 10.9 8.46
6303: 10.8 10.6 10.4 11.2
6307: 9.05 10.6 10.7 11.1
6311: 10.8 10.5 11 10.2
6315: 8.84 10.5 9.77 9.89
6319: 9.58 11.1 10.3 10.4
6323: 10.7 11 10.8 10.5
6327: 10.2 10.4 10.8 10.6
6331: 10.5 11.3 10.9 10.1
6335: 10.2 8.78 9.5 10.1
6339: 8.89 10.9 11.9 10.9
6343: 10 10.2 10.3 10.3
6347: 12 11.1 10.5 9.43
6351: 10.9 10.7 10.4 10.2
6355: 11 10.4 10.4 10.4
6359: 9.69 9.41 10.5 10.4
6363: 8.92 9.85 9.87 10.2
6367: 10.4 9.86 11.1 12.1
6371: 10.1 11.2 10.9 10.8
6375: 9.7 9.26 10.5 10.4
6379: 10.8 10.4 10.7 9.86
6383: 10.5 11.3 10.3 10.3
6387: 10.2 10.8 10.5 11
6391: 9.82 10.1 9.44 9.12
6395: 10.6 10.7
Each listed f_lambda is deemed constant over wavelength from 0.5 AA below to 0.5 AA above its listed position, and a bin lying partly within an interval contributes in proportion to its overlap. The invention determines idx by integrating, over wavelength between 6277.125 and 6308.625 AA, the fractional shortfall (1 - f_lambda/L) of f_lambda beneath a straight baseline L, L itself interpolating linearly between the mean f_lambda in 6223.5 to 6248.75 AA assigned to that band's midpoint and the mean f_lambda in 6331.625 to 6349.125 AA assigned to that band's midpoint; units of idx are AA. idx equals -1.0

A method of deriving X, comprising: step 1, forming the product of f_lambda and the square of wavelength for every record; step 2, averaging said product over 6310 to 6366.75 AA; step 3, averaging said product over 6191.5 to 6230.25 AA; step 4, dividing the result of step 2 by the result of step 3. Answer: 1.0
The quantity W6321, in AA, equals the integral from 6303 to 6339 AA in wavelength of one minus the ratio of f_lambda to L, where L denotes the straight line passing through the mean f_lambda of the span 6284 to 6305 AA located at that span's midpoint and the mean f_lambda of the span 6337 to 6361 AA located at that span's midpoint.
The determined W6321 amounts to 0.19 AA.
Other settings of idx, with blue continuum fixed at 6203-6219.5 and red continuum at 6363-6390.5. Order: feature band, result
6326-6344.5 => 0.2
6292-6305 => 0.1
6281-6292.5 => -0.1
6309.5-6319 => 0.2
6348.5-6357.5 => 0.0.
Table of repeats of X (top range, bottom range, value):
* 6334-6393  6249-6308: 1.04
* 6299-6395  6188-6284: 1.06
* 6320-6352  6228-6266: 1.09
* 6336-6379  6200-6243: 1.06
